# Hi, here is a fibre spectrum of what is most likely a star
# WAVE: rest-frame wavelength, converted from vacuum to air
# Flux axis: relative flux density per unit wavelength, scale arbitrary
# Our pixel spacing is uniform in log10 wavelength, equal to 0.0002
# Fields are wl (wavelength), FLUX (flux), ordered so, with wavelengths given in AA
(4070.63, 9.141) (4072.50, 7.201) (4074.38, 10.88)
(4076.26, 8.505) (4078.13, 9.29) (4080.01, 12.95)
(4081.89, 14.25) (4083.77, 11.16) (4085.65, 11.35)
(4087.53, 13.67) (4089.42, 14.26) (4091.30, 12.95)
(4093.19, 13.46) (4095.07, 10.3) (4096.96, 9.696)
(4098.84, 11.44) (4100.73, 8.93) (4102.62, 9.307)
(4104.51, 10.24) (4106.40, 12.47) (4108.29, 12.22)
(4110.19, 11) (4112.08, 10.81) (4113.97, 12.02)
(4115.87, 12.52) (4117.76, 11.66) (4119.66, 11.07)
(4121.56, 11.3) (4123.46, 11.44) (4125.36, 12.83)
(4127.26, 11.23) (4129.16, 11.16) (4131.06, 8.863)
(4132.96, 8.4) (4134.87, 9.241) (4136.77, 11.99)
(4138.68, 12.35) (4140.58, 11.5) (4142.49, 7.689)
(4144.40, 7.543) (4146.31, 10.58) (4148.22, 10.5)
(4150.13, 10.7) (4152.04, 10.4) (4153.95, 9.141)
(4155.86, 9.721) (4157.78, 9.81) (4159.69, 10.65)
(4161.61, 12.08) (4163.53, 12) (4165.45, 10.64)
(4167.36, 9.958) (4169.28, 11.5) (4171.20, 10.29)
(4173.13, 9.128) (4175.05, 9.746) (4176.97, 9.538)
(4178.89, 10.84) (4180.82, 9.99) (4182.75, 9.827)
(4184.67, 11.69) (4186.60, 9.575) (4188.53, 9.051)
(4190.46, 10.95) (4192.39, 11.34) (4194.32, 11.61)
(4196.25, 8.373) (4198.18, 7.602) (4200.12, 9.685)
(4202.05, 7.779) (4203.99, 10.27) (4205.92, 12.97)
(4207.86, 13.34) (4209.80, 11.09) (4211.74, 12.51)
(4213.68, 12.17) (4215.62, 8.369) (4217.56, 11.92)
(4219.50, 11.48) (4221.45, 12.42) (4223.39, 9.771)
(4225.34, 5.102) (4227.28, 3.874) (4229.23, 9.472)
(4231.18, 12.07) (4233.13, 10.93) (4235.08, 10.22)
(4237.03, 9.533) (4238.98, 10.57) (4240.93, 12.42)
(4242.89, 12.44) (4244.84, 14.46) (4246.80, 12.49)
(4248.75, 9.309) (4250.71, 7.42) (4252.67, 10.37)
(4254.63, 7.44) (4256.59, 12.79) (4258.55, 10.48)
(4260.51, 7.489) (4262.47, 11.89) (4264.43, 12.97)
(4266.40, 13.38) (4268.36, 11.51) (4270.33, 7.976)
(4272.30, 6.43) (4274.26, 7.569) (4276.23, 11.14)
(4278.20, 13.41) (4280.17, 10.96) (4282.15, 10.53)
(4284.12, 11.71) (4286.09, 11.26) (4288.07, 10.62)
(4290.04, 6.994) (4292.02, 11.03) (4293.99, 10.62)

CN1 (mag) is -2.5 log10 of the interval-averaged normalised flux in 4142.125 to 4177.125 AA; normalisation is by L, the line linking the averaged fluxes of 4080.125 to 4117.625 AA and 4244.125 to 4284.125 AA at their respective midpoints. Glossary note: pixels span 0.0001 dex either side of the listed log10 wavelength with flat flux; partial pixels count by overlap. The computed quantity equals 0.11 mag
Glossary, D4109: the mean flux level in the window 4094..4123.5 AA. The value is 11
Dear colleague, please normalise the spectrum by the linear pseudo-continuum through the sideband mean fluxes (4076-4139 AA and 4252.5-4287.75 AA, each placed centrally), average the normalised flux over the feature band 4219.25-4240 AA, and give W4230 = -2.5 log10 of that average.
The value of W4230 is 0.128 mag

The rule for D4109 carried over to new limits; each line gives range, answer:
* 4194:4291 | 10.4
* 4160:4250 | 10.5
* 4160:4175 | 10.7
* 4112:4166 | 10.7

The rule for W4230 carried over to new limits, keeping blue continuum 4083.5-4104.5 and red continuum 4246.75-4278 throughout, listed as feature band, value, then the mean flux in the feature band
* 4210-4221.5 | -0.093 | 11.4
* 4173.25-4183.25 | 0.087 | 9.92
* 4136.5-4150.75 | 0.079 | 10.3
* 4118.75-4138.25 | 0.037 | 10.8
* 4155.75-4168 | 0.011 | 10.8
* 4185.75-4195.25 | 0.014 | 10.5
